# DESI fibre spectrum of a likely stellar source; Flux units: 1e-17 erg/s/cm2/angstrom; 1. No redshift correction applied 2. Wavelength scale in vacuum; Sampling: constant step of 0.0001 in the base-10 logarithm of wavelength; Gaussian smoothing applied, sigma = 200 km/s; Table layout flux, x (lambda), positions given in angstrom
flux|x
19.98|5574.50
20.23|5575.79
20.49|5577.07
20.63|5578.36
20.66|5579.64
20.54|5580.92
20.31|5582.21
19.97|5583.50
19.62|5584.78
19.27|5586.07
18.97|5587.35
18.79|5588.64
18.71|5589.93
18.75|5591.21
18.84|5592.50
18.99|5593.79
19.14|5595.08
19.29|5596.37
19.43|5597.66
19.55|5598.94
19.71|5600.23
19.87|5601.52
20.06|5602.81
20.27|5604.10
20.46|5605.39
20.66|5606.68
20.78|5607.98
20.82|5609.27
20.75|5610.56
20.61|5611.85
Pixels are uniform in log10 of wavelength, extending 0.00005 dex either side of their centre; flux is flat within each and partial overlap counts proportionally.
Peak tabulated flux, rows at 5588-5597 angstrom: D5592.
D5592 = 19.29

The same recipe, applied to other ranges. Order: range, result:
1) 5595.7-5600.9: 19.71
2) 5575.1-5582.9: 20.66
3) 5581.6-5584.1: 20.31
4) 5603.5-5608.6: 20.78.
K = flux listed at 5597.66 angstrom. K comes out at 19.43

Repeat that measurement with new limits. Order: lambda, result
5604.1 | 20.27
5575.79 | 20.23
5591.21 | 18.75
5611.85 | 20.61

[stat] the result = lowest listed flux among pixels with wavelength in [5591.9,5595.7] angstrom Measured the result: 18.84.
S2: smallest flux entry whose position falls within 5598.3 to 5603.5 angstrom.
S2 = 19.55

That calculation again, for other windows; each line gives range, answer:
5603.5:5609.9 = 20.27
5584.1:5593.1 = 18.71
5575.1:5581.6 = 20.23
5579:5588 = 18.97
